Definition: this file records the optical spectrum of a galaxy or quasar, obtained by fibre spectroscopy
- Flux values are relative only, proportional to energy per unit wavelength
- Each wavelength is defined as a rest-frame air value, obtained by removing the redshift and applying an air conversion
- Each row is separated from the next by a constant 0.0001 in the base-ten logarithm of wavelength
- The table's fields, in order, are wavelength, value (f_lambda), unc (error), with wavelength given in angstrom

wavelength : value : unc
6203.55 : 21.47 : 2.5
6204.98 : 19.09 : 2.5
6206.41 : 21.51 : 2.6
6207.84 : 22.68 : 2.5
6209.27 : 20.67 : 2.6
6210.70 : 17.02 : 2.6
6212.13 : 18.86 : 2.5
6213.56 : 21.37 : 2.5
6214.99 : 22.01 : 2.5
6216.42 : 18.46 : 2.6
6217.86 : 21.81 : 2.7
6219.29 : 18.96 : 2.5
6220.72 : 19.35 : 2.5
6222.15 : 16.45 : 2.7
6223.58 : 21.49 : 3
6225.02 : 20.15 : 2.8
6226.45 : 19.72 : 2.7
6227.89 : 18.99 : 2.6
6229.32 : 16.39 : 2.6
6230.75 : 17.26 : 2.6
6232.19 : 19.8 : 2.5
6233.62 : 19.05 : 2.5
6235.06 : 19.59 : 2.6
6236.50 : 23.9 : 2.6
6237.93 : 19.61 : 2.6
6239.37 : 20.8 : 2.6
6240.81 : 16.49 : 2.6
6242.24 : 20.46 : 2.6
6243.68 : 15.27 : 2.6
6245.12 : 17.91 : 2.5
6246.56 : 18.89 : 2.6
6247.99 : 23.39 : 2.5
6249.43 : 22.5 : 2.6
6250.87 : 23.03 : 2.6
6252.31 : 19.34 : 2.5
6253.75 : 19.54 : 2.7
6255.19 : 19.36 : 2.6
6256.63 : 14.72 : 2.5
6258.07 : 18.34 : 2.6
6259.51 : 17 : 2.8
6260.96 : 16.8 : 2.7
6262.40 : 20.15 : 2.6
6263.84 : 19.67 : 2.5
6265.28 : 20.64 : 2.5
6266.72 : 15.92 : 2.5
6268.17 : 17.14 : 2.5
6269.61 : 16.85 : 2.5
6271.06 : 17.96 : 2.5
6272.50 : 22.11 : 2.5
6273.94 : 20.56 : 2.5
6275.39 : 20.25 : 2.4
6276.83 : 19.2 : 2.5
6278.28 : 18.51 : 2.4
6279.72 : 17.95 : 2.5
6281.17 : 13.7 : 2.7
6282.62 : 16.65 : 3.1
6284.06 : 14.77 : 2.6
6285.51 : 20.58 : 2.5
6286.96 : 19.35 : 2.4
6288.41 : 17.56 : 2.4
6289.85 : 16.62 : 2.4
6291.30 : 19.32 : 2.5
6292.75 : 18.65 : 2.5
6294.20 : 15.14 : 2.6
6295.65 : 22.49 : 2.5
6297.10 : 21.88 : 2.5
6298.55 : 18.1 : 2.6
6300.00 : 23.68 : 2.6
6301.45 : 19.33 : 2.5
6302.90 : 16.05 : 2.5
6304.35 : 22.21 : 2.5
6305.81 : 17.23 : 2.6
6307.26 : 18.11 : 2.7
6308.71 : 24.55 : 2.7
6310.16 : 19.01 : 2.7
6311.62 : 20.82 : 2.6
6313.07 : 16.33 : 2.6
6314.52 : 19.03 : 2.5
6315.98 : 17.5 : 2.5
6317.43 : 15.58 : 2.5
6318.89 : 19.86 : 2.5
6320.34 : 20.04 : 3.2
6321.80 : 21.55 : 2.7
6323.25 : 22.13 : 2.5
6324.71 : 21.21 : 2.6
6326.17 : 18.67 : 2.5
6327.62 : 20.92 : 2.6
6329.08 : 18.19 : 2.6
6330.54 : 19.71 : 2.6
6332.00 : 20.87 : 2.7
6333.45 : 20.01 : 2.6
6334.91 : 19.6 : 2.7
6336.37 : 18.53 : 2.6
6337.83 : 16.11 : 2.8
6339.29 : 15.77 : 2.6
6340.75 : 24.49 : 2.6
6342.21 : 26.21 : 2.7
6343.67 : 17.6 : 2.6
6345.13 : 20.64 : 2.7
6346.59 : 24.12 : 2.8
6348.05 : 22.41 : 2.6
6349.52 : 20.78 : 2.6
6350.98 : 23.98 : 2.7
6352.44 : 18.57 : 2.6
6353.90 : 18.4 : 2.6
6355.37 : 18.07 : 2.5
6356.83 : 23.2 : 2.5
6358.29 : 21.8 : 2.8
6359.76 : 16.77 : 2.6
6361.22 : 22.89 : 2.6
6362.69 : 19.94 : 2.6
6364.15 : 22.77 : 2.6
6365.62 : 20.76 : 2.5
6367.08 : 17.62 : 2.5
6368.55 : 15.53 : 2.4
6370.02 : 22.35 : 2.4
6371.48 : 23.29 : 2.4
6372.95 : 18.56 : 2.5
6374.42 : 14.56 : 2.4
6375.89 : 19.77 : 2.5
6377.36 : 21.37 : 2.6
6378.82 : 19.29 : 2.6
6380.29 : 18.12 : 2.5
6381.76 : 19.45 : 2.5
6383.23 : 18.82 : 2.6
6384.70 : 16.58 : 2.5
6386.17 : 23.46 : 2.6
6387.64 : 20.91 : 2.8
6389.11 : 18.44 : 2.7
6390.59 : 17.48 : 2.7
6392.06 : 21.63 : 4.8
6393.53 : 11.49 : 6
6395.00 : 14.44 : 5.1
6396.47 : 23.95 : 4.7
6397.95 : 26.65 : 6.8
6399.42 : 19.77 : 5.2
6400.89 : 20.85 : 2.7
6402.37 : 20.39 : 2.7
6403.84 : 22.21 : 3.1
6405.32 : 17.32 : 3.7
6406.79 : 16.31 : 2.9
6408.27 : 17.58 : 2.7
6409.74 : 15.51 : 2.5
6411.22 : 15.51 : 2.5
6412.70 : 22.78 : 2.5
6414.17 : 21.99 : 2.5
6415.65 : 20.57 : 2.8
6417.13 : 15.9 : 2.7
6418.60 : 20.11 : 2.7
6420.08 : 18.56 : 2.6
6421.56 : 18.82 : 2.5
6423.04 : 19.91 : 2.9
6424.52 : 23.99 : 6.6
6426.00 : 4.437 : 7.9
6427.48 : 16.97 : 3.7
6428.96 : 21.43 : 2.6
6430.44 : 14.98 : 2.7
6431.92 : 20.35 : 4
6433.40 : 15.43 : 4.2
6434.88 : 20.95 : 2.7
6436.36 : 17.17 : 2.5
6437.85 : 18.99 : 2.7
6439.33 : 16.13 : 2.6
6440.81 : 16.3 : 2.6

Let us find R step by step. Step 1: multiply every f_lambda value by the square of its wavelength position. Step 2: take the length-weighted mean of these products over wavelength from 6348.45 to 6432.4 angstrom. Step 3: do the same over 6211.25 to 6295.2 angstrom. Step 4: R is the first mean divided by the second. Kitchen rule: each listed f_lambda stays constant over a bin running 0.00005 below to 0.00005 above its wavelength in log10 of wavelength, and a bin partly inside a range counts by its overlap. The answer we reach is 1.06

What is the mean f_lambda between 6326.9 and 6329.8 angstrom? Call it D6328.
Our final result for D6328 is 19.5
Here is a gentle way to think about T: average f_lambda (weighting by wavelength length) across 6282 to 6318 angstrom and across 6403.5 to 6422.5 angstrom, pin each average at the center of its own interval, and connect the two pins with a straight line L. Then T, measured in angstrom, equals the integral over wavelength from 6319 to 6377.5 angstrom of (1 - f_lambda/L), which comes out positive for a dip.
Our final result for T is -4.6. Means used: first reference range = 18.8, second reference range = 18.6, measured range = 20.2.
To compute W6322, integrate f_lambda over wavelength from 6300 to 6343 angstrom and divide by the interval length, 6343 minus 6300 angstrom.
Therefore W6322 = 19.7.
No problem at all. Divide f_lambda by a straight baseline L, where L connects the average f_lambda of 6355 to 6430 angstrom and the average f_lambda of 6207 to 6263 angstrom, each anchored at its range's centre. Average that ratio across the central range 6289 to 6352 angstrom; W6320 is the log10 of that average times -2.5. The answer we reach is -0.03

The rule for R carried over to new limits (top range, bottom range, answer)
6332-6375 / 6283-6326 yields 1.07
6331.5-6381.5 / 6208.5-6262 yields 1.08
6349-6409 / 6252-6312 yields 1.08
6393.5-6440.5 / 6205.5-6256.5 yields 1.00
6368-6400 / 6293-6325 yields 1.01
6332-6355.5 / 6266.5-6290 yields 1.15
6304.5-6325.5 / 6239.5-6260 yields 1.05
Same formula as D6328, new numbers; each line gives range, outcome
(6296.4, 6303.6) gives 19.8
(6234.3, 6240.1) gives 20.9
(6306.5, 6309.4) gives 21.3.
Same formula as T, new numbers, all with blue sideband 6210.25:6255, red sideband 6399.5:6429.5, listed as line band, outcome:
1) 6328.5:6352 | -1.9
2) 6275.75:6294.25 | 1.6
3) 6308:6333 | -0.9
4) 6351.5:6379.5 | -1.4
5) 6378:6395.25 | 0.2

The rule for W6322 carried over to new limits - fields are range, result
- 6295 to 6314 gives 20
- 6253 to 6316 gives 18.7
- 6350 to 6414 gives 19.5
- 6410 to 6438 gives 18.3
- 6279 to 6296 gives 17.6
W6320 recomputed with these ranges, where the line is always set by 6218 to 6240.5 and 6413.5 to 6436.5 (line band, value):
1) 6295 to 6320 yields -0.03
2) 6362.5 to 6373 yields -0.09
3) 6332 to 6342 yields -0.05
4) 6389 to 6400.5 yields -0.05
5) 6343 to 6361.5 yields -0.11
